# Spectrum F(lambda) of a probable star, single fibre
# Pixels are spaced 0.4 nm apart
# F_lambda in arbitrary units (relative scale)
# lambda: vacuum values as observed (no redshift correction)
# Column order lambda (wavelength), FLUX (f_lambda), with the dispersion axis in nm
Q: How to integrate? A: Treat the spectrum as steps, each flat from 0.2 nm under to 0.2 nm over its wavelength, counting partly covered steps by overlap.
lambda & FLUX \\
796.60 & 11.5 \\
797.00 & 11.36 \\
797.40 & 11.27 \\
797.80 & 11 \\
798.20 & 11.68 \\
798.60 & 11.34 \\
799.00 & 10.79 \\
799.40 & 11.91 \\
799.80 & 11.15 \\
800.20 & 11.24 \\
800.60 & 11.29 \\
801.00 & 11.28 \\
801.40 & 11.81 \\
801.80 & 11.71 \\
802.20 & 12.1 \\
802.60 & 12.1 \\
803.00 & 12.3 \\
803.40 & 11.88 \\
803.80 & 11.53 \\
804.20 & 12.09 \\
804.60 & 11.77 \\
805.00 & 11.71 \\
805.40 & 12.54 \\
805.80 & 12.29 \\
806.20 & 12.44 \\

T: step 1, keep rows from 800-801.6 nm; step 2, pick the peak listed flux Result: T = 11.81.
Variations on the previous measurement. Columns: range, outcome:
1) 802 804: 12.3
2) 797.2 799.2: 11.68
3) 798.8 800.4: 11.91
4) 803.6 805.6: 12.54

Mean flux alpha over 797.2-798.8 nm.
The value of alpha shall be 11.3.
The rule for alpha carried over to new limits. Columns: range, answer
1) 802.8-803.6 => 12.1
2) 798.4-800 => 11.3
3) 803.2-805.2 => 11.8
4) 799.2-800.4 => 11.4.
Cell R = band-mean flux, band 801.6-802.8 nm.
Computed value 12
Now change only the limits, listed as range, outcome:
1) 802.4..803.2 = 12.2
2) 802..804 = 12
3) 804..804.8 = 11.9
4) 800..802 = 11.5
